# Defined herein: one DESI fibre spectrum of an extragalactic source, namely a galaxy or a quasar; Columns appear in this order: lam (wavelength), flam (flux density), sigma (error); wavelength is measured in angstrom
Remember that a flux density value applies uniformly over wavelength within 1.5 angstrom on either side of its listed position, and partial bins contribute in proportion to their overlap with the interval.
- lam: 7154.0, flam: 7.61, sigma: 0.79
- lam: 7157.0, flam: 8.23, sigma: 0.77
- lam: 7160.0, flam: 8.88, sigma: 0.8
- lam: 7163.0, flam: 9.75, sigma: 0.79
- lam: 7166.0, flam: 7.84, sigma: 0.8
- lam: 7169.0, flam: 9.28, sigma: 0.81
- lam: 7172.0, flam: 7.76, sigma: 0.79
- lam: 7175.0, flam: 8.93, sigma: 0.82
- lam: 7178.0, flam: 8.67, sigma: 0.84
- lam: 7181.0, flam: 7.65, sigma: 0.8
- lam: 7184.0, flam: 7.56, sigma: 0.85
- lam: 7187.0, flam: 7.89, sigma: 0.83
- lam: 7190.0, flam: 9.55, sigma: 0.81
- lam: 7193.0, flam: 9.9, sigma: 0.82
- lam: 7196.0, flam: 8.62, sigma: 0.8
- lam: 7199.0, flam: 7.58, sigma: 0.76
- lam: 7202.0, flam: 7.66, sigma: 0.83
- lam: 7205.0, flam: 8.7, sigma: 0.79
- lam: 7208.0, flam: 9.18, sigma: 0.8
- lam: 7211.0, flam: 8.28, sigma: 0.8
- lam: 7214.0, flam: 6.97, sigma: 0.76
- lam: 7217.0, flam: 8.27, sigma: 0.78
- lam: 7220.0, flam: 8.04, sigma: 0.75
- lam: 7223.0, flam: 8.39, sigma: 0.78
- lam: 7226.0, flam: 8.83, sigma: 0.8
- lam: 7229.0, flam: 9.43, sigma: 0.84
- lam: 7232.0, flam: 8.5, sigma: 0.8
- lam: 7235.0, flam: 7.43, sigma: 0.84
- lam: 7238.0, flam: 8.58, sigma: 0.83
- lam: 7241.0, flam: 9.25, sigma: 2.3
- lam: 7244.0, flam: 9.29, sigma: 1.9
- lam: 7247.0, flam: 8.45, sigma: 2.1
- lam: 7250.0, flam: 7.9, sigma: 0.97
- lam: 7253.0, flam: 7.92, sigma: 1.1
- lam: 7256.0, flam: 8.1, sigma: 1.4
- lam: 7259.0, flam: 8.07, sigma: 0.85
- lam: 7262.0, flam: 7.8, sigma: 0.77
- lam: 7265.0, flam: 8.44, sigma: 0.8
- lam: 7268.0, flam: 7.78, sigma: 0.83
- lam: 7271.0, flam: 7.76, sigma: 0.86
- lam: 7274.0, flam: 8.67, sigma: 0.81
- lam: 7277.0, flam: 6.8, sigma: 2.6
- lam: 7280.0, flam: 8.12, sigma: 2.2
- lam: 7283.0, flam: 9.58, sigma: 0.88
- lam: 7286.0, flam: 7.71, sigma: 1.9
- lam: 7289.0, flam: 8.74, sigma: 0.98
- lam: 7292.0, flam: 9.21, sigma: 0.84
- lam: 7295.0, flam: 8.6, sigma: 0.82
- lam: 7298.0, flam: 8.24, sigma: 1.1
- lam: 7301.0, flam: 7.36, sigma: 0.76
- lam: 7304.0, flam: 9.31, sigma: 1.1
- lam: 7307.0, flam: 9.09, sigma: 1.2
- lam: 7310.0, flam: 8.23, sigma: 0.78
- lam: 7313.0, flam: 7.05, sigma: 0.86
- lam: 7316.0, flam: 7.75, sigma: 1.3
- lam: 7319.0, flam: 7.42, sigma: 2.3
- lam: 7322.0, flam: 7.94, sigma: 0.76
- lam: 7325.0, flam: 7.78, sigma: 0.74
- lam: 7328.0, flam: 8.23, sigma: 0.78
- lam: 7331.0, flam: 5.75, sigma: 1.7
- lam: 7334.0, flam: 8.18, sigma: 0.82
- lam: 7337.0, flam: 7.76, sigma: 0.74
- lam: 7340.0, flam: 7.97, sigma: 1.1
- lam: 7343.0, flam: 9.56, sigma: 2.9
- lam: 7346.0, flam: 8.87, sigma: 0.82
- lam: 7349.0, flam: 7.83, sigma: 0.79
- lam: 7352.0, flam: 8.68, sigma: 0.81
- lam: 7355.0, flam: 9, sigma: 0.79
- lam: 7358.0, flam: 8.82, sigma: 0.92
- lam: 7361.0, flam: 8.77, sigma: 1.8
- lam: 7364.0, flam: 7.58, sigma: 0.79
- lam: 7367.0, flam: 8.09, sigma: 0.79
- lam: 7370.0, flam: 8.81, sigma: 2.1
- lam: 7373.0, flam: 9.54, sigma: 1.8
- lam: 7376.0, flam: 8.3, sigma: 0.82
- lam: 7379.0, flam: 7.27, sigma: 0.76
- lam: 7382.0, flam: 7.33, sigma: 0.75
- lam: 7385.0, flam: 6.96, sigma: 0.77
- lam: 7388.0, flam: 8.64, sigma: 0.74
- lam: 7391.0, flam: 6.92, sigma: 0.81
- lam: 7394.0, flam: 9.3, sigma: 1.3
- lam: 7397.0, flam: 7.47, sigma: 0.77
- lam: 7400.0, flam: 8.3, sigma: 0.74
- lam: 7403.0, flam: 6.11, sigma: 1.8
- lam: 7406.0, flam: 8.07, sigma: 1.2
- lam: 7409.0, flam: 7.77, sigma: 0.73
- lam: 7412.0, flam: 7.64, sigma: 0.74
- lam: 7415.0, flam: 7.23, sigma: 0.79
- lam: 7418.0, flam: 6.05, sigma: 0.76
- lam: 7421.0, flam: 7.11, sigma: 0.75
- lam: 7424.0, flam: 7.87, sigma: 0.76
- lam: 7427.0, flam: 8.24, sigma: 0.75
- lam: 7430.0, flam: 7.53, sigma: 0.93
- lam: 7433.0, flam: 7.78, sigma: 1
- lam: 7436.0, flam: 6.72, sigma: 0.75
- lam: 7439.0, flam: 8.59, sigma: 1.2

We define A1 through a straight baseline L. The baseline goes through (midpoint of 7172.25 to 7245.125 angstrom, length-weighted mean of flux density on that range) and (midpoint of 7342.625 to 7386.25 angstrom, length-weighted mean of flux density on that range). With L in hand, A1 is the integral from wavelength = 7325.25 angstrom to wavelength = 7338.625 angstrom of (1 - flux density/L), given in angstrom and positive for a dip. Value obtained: 1.4 angstrom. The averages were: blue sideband 8.45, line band 7.51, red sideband 8.34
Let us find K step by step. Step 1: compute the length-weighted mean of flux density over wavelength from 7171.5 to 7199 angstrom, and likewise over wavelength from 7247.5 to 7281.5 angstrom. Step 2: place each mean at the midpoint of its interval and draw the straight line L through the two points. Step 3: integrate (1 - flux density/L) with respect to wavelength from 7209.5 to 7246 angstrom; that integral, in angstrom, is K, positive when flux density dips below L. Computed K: -1.1 angstrom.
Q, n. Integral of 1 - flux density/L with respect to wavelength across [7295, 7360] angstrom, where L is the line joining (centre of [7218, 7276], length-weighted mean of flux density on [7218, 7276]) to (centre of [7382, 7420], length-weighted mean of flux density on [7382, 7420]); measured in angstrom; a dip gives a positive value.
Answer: -1.99 angstrom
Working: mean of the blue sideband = 8.33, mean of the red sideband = 7.52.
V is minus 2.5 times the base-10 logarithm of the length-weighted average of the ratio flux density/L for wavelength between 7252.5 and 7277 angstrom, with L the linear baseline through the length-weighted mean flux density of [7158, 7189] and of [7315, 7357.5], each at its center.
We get 0.03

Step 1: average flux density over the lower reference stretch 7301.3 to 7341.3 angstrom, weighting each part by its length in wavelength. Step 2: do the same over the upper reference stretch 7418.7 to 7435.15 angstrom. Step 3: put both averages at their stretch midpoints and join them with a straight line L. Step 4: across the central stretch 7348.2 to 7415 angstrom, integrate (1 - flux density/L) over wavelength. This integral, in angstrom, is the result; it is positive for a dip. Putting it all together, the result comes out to -2.9 angstrom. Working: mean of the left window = 7.87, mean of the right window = 7.59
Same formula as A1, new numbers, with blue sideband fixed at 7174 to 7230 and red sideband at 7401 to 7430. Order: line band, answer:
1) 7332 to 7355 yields -2.0 angstrom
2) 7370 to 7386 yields -0.9 angstrom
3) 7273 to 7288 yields -0.3 angstrom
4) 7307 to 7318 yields 0.0 angstrom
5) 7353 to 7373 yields -2.5 angstrom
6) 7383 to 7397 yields -0.7 angstrom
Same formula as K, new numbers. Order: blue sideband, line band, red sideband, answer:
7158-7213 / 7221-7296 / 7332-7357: 1.0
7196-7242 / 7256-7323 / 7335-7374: 2.2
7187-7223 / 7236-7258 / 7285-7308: 0.0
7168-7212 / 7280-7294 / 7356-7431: -1.0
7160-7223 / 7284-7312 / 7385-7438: -1.7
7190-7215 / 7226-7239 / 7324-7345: -0.3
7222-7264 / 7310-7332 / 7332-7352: 2.2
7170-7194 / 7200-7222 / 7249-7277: 0.4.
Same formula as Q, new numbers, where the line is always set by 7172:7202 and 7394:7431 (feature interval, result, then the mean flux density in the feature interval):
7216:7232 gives -0.6 angstrom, 8.59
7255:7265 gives 0.1 angstrom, 8.05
